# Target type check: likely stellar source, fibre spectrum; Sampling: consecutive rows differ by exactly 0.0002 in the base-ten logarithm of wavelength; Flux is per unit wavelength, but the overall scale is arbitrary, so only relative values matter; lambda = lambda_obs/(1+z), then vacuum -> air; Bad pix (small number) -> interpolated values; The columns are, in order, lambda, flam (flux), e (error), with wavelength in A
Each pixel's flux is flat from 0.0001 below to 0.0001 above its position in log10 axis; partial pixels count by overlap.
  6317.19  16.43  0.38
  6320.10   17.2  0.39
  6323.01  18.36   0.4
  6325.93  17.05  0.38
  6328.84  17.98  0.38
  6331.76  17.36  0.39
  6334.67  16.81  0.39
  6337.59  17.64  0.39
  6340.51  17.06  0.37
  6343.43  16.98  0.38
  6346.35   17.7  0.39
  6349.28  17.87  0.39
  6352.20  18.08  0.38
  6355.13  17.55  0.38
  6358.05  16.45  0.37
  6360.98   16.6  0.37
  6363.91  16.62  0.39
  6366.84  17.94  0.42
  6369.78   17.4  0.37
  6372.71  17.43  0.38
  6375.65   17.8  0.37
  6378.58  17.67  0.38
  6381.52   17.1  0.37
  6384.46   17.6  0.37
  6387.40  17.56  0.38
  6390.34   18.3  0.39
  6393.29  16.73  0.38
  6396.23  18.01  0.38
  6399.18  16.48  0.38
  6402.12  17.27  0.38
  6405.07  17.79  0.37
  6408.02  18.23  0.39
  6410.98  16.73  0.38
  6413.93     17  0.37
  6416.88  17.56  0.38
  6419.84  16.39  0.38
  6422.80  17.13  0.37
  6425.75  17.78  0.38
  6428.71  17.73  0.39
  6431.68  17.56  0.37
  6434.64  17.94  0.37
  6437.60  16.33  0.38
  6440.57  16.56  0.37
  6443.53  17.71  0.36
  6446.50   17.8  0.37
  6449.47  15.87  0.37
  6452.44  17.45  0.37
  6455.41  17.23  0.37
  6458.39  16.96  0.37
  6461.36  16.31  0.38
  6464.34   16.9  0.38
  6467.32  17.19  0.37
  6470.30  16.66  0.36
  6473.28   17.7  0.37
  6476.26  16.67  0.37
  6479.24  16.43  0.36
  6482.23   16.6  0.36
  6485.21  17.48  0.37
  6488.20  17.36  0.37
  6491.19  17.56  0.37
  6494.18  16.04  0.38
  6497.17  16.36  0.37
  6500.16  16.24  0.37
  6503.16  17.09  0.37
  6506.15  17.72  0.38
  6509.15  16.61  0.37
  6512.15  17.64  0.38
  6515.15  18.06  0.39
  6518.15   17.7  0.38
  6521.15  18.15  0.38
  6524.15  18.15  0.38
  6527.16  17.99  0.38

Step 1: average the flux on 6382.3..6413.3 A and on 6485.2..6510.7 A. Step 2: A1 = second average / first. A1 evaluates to 0.97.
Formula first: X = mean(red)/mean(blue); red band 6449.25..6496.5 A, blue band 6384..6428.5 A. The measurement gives 1.0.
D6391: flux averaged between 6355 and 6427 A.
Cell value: 17.3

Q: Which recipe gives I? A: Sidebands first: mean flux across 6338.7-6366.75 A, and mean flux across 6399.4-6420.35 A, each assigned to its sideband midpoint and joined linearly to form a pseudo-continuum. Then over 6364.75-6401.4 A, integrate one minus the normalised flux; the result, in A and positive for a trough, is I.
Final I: -0.5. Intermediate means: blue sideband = 17.3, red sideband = 17.3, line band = 17.5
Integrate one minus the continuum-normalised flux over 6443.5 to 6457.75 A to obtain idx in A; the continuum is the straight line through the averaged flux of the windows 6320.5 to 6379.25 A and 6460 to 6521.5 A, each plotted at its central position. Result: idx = 0.0 A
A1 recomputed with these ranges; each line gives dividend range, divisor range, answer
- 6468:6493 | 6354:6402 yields 0.98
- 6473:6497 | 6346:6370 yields 0.98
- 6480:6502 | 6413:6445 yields 0.97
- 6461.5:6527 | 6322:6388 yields 0.99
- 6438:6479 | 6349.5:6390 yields 0.97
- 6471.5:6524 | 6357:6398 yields 0.99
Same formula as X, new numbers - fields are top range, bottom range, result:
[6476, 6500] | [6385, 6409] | 0.96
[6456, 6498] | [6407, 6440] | 0.98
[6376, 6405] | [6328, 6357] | 1.00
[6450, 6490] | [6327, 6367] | 0.98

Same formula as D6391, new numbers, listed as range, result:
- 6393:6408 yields 17.4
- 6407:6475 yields 17.2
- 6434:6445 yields 17.1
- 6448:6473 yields 16.9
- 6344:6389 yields 17.4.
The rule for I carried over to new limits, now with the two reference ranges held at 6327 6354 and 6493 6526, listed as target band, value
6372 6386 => -0.1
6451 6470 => 0.4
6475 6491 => 0.3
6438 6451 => 0.3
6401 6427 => 0.1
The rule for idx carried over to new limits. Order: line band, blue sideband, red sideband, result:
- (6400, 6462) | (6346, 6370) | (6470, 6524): 0.1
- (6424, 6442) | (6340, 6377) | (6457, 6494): -0.2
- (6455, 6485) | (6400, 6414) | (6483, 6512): 0.4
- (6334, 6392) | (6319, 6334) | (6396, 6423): 0.0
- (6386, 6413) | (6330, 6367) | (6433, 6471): -0.5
